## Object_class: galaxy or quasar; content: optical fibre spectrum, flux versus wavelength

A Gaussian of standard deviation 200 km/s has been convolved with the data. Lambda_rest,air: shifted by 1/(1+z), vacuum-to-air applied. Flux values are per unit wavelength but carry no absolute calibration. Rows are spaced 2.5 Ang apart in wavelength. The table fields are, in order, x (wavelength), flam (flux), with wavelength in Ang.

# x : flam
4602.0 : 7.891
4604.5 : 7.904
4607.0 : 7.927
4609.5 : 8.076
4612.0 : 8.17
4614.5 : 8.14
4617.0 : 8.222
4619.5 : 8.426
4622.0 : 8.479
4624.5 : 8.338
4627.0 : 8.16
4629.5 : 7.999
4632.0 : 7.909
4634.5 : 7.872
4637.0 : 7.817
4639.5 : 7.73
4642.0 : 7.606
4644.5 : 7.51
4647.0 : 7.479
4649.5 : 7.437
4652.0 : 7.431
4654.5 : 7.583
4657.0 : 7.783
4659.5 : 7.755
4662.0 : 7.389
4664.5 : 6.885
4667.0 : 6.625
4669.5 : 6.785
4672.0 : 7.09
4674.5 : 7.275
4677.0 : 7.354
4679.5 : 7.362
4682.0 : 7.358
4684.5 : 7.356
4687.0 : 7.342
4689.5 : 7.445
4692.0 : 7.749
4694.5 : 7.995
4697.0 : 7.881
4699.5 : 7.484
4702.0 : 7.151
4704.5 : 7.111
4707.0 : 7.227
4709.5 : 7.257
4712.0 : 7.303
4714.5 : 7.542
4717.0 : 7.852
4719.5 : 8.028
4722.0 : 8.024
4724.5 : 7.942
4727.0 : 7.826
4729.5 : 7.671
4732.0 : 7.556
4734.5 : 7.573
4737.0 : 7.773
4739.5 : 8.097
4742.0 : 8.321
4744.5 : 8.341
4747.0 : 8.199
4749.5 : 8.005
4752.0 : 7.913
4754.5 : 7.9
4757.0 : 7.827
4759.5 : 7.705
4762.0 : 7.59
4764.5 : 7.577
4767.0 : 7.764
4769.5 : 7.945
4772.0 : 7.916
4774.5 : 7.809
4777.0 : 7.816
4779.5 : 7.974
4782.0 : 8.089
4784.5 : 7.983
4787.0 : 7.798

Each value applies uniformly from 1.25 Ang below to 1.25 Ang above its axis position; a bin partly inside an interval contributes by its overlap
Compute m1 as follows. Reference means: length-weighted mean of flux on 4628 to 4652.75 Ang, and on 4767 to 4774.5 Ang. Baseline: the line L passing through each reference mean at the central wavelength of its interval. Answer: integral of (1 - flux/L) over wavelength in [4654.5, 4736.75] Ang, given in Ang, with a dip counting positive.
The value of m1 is 3.2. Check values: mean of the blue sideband 7.69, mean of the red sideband 7.88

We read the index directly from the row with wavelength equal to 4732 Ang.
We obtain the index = 7.556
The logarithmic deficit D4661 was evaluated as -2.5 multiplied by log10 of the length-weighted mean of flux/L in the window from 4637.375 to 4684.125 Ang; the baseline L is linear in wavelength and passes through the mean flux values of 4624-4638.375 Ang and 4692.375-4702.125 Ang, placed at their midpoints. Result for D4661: 0.07 mag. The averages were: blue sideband 8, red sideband 7.69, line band 7.37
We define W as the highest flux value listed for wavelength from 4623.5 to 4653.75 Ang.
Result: 8.338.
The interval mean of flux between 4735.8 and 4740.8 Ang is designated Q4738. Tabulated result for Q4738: 7.94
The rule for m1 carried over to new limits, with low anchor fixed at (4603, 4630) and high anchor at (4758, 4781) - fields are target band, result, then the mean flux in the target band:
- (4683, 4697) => 0.68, 7.6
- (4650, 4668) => 1.57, 7.36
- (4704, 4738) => 1.21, 7.63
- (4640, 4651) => 0.78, 7.52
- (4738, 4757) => -0.58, 8.09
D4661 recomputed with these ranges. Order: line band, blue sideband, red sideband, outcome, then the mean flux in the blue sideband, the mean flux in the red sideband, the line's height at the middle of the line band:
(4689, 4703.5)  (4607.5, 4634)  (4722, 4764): 0.05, 8.18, 7.89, 8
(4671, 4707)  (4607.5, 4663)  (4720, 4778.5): 0.06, 7.88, 7.88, 7.88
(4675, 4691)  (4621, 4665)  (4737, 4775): 0.06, 7.74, 7.92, 7.81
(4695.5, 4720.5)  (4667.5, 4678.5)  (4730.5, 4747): 0.01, 7.1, 7.96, 7.56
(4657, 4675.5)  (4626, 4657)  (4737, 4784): 0.09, 7.71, 7.93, 7.76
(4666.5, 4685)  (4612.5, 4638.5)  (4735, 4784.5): 0.13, 8.13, 7.92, 8.05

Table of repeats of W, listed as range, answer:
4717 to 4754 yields 8.341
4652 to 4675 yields 7.783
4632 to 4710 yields 7.995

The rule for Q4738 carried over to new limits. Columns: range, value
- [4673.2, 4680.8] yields 7.33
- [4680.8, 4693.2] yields 7.45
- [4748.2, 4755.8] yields 7.94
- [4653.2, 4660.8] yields 7.7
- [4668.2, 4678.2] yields 7.12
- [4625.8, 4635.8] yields 7.98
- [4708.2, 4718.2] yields 7.49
